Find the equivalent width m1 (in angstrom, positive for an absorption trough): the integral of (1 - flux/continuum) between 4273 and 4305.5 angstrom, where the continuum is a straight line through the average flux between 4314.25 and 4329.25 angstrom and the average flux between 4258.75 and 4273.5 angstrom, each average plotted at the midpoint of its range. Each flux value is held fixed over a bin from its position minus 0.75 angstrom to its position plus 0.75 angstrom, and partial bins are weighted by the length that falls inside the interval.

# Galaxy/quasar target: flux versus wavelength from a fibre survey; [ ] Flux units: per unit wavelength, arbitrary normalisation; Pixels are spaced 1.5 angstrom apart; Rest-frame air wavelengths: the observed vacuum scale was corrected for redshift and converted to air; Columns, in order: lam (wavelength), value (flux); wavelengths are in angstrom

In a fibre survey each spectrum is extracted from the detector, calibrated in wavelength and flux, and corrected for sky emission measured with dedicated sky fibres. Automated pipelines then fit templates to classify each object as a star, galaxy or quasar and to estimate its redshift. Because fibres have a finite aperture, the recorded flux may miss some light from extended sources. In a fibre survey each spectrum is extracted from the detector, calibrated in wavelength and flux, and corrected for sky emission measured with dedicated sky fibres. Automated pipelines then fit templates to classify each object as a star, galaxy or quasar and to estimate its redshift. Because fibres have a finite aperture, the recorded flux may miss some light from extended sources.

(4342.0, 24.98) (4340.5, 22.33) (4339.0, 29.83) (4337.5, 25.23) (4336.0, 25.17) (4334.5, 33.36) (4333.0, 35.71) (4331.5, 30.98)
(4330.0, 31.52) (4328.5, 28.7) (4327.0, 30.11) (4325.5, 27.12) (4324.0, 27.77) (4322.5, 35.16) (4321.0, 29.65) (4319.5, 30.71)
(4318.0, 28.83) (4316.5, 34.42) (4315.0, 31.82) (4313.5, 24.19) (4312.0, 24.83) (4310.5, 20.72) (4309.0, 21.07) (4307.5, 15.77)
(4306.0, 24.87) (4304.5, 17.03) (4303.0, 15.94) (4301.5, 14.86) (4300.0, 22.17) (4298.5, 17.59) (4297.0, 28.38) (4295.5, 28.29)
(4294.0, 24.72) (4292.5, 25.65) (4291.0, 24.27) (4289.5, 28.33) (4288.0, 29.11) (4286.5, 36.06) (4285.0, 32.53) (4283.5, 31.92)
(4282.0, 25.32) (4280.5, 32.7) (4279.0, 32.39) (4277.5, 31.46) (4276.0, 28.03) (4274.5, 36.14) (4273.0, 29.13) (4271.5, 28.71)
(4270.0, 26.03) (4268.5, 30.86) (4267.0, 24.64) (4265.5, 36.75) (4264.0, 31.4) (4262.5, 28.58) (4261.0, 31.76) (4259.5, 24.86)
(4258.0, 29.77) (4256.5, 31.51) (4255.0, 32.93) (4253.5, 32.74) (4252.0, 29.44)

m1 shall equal 3.1 angstrom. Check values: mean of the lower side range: 29.3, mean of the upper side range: 30.4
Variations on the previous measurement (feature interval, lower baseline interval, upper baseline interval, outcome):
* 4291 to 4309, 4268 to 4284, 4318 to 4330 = 5.13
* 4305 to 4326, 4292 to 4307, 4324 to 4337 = -0.48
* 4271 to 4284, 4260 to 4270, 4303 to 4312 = -1.68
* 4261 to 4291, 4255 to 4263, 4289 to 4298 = -2.60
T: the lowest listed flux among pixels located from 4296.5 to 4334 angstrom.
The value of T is 14.86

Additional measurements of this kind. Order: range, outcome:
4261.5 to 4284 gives 24.64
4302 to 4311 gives 15.77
